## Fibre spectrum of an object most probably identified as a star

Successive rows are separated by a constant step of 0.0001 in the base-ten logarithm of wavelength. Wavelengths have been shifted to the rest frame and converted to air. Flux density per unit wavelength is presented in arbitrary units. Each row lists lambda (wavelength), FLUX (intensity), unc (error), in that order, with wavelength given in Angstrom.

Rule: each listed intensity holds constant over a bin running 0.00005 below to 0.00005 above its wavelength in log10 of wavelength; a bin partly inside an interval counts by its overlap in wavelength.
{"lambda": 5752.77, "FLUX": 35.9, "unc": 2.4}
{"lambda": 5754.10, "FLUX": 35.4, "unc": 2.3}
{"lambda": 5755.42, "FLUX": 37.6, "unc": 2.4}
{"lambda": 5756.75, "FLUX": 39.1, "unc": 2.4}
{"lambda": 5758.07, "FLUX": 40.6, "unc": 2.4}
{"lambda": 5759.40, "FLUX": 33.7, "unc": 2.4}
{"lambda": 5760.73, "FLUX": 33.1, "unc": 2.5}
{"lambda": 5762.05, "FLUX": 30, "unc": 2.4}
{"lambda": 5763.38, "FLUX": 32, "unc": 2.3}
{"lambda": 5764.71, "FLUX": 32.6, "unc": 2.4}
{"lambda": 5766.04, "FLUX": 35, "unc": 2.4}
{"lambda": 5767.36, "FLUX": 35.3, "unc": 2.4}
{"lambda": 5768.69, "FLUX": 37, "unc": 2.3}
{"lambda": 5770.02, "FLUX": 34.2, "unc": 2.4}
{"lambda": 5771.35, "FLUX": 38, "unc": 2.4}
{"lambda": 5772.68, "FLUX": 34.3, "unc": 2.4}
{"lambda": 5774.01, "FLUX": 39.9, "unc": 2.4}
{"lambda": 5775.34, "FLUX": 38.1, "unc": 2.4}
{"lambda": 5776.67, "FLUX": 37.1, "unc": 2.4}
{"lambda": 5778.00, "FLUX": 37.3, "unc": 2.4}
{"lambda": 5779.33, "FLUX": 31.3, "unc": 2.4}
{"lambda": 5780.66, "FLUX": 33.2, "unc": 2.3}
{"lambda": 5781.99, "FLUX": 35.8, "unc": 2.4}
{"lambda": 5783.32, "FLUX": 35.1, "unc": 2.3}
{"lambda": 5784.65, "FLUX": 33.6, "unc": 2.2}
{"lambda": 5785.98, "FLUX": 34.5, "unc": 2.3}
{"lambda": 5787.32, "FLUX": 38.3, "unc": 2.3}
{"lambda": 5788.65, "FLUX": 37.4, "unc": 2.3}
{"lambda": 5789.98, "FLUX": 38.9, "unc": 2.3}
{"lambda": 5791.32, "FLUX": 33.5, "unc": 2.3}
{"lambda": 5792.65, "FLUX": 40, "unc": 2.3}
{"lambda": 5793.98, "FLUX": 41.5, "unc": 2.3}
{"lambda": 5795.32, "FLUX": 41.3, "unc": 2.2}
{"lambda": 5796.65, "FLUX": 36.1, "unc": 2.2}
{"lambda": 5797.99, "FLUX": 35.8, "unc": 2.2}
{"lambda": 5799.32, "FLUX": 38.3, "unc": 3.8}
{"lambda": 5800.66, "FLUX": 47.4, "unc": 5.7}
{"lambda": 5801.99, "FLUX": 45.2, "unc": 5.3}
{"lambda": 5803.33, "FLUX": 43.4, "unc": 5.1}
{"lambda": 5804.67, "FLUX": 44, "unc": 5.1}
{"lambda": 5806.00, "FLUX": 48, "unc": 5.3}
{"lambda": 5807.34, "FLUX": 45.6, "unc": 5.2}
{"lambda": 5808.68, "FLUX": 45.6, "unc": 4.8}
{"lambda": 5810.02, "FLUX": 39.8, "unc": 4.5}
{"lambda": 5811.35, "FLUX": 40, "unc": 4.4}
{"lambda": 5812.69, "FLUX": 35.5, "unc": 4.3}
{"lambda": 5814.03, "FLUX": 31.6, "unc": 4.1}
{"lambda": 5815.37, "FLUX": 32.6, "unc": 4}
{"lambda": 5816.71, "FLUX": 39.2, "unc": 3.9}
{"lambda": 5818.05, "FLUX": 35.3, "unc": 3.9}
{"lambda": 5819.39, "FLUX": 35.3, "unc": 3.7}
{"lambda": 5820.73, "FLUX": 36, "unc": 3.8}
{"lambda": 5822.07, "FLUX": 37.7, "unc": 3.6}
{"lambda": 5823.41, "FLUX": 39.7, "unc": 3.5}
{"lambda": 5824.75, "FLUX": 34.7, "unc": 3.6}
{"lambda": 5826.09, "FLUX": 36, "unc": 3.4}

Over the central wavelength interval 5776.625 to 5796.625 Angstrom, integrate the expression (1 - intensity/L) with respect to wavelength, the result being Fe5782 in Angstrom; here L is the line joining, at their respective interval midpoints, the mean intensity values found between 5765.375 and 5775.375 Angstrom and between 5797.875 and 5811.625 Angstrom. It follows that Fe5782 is 1.59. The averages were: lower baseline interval 36.4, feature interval 36.6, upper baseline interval 43.4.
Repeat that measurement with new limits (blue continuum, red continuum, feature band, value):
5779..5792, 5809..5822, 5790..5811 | -3.34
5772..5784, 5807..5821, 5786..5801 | -0.80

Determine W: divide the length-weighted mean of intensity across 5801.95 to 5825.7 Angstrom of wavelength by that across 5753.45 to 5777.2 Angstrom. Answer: 1.10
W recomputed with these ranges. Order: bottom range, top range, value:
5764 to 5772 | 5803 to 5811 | 1.25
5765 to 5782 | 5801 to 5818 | 1.14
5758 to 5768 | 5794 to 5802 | 1.20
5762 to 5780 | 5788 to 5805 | 1.14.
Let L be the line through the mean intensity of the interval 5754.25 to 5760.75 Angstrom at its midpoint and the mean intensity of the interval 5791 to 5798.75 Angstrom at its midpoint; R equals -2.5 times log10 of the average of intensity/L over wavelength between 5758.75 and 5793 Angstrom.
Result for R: 0.07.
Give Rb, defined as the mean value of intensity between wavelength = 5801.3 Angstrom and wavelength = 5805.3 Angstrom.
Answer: 44.2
